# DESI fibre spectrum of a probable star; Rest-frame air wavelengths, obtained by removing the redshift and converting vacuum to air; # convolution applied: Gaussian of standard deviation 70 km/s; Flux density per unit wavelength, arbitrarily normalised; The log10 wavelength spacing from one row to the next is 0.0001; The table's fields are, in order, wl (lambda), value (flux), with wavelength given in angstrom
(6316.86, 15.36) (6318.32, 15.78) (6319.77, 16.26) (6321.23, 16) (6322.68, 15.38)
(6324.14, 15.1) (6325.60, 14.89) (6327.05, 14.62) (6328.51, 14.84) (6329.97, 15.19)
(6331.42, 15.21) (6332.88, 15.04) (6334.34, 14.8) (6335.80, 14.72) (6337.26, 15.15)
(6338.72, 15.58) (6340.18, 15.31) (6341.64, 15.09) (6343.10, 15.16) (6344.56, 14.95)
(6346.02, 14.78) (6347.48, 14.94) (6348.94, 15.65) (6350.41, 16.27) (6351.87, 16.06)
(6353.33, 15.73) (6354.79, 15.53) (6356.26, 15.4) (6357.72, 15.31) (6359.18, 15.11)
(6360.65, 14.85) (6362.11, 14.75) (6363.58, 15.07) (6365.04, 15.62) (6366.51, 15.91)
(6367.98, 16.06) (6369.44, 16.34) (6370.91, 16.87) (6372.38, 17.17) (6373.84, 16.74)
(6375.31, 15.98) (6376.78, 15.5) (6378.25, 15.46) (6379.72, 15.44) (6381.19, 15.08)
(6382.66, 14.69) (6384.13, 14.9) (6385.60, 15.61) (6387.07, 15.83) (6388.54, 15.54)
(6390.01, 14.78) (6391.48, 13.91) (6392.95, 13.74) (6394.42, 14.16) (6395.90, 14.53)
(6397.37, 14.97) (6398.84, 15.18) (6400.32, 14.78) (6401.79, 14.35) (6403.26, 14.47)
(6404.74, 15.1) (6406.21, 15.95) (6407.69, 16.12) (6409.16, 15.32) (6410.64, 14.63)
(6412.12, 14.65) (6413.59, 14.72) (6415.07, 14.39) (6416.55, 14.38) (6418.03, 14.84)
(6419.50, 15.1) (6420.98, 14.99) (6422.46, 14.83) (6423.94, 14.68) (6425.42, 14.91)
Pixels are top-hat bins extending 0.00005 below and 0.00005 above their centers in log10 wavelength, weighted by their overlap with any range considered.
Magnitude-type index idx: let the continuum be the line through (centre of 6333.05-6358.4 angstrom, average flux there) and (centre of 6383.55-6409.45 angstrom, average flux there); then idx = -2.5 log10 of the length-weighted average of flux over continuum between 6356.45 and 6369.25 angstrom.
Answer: -0.01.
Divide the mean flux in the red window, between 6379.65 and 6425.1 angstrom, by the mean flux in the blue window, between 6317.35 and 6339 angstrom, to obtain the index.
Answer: 0.98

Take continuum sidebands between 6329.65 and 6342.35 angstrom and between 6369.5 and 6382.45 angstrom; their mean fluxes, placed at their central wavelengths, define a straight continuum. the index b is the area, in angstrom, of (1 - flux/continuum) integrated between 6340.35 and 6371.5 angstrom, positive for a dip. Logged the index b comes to 0.1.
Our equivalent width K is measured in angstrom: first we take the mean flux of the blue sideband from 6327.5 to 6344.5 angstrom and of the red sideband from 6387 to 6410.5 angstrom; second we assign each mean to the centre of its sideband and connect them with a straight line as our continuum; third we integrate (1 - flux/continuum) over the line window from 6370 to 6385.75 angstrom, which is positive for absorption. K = -0.9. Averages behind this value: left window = 15.1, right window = 14.9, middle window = 15.8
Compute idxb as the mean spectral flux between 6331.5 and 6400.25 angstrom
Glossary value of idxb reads 15.3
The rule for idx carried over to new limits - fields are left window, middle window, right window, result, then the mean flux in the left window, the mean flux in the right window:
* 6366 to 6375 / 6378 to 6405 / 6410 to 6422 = 0.06 mag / 16.5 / 14.7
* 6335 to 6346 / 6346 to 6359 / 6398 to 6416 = -0.03 mag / 15.1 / 15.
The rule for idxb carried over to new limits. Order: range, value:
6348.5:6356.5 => 15.8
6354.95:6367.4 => 15.3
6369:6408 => 15.3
